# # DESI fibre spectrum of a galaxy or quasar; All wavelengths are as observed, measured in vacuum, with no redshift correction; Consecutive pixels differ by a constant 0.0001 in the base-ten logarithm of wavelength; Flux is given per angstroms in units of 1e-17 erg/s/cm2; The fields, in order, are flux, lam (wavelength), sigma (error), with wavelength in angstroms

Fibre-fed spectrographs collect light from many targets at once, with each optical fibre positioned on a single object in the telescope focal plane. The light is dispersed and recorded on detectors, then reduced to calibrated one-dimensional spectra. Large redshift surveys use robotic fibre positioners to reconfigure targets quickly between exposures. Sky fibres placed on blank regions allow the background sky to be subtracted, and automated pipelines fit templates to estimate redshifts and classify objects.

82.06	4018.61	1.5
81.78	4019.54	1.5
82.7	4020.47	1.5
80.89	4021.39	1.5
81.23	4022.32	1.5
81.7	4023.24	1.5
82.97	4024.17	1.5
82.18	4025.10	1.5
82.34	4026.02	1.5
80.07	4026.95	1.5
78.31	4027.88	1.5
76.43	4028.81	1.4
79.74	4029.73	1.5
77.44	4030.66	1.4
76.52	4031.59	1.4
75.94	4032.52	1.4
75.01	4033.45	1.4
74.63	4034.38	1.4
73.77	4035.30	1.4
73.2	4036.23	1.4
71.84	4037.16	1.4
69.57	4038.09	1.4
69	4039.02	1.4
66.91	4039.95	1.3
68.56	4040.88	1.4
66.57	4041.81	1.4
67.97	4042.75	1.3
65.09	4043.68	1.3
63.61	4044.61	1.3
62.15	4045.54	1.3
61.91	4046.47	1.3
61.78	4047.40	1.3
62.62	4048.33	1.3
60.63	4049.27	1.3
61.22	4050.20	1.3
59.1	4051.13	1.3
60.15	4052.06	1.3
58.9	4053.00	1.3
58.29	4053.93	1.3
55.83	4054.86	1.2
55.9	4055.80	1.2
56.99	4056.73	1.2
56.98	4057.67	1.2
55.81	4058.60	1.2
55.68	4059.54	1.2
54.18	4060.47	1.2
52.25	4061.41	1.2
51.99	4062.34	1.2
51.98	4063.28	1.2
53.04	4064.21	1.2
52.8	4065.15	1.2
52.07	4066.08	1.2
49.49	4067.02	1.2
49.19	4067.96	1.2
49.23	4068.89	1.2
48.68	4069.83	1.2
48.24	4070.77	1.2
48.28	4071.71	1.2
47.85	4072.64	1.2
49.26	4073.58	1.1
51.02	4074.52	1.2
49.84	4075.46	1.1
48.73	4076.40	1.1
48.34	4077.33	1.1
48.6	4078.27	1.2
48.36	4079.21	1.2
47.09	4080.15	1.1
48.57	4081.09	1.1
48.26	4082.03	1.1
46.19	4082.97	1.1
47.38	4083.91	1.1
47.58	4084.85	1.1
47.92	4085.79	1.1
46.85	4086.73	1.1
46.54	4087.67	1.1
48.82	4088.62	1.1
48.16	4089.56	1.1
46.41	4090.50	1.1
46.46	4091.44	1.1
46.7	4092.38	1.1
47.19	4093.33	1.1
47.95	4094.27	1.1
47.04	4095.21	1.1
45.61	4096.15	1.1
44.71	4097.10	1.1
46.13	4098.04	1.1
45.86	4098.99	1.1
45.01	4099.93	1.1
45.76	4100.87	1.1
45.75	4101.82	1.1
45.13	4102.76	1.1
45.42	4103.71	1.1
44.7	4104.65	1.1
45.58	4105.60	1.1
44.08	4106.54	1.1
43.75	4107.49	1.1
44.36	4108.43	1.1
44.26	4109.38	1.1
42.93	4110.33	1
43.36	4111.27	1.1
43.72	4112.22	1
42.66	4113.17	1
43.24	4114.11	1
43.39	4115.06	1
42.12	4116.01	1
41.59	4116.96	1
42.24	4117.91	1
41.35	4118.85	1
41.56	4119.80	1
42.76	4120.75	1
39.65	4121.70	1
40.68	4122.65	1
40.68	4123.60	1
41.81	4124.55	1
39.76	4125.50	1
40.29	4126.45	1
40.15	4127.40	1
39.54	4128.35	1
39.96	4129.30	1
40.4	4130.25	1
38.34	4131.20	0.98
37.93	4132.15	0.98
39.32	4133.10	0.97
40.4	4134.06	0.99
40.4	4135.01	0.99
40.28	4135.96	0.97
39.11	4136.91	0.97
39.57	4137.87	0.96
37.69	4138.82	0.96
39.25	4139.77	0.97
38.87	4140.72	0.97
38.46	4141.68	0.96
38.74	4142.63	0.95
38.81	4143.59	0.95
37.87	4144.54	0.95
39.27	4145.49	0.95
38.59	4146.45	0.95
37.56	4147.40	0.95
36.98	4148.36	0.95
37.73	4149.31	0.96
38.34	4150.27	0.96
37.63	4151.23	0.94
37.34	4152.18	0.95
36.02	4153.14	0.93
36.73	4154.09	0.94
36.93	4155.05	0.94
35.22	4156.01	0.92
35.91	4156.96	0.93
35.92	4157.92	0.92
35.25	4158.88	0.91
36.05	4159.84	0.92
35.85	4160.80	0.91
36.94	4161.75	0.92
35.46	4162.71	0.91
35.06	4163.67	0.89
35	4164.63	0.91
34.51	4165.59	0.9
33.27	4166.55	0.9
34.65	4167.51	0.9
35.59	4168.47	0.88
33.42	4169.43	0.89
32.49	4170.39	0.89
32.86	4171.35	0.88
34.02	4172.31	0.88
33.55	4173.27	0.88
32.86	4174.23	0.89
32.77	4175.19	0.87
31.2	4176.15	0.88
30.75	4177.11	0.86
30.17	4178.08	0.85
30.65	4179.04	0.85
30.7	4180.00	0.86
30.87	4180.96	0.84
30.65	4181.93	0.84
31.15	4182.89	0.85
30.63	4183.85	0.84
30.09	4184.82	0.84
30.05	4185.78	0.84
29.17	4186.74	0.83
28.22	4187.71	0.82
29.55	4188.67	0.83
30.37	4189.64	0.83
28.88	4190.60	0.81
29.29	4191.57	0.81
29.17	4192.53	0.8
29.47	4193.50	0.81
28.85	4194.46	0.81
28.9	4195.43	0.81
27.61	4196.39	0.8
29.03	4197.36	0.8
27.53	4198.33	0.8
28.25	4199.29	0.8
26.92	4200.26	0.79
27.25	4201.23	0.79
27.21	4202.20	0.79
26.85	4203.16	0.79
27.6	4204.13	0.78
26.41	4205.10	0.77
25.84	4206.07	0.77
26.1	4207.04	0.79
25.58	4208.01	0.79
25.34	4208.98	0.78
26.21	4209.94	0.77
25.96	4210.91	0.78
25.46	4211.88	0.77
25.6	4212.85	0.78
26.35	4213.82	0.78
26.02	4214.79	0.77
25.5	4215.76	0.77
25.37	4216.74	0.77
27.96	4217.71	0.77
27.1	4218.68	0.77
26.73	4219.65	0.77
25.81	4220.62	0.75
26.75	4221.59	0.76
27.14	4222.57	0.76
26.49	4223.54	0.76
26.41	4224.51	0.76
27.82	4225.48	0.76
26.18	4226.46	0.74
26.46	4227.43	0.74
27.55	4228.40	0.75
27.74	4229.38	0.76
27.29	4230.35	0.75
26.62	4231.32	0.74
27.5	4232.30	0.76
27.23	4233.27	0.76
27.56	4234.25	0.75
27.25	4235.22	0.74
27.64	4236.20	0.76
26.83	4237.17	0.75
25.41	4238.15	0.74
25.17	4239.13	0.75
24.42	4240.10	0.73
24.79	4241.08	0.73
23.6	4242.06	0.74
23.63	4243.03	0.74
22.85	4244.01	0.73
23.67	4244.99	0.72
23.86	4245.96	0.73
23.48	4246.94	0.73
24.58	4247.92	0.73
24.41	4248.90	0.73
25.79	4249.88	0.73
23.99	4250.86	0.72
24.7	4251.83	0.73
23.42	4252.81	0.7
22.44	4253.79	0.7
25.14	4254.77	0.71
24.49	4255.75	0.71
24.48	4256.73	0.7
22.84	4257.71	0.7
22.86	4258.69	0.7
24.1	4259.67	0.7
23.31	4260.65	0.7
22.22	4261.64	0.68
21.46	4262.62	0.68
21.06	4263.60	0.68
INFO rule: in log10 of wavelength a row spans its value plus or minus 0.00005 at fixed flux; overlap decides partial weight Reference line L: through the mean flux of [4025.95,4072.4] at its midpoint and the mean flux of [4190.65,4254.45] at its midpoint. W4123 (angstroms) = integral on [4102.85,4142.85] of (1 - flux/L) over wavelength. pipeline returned 4.9 angstroms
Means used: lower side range 62.5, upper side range 26.3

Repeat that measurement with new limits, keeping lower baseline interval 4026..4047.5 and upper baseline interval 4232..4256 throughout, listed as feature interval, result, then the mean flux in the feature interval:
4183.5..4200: 3.42 angstroms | 29.1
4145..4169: 4.42 angstroms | 36.3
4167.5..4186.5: 3.88 angstroms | 31.9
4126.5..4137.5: 2.30 angstroms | 39.6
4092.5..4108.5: 3.25 angstroms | 45.6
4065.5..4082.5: 3.82 angstroms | 49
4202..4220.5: 3.45 angstroms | 26.3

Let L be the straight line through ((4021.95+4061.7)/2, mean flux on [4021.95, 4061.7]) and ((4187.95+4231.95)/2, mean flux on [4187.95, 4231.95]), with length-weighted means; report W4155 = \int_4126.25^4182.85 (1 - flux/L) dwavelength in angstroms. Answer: 5.96 angstroms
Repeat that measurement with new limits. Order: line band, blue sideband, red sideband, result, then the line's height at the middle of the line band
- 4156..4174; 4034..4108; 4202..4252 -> 1.0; 36.9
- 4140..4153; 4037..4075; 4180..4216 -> 0.2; 38.7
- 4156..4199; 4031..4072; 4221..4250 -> 5.7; 36.8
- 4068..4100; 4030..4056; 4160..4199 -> 4.7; 55.9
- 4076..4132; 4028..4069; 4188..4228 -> 6.5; 50.4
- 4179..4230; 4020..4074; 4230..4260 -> 7.9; 32.9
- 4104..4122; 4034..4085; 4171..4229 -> 1.1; 45.8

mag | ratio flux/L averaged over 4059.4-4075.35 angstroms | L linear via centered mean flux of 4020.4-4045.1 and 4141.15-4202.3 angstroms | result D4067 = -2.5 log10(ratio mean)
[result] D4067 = 0.26 mag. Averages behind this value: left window 74.8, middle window 50.8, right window 33.1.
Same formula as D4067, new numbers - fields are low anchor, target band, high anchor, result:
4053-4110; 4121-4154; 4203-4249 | 0.026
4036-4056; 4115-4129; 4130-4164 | 0.079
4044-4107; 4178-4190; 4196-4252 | 0.091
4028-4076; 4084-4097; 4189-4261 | 0.129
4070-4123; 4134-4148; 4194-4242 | -0.005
